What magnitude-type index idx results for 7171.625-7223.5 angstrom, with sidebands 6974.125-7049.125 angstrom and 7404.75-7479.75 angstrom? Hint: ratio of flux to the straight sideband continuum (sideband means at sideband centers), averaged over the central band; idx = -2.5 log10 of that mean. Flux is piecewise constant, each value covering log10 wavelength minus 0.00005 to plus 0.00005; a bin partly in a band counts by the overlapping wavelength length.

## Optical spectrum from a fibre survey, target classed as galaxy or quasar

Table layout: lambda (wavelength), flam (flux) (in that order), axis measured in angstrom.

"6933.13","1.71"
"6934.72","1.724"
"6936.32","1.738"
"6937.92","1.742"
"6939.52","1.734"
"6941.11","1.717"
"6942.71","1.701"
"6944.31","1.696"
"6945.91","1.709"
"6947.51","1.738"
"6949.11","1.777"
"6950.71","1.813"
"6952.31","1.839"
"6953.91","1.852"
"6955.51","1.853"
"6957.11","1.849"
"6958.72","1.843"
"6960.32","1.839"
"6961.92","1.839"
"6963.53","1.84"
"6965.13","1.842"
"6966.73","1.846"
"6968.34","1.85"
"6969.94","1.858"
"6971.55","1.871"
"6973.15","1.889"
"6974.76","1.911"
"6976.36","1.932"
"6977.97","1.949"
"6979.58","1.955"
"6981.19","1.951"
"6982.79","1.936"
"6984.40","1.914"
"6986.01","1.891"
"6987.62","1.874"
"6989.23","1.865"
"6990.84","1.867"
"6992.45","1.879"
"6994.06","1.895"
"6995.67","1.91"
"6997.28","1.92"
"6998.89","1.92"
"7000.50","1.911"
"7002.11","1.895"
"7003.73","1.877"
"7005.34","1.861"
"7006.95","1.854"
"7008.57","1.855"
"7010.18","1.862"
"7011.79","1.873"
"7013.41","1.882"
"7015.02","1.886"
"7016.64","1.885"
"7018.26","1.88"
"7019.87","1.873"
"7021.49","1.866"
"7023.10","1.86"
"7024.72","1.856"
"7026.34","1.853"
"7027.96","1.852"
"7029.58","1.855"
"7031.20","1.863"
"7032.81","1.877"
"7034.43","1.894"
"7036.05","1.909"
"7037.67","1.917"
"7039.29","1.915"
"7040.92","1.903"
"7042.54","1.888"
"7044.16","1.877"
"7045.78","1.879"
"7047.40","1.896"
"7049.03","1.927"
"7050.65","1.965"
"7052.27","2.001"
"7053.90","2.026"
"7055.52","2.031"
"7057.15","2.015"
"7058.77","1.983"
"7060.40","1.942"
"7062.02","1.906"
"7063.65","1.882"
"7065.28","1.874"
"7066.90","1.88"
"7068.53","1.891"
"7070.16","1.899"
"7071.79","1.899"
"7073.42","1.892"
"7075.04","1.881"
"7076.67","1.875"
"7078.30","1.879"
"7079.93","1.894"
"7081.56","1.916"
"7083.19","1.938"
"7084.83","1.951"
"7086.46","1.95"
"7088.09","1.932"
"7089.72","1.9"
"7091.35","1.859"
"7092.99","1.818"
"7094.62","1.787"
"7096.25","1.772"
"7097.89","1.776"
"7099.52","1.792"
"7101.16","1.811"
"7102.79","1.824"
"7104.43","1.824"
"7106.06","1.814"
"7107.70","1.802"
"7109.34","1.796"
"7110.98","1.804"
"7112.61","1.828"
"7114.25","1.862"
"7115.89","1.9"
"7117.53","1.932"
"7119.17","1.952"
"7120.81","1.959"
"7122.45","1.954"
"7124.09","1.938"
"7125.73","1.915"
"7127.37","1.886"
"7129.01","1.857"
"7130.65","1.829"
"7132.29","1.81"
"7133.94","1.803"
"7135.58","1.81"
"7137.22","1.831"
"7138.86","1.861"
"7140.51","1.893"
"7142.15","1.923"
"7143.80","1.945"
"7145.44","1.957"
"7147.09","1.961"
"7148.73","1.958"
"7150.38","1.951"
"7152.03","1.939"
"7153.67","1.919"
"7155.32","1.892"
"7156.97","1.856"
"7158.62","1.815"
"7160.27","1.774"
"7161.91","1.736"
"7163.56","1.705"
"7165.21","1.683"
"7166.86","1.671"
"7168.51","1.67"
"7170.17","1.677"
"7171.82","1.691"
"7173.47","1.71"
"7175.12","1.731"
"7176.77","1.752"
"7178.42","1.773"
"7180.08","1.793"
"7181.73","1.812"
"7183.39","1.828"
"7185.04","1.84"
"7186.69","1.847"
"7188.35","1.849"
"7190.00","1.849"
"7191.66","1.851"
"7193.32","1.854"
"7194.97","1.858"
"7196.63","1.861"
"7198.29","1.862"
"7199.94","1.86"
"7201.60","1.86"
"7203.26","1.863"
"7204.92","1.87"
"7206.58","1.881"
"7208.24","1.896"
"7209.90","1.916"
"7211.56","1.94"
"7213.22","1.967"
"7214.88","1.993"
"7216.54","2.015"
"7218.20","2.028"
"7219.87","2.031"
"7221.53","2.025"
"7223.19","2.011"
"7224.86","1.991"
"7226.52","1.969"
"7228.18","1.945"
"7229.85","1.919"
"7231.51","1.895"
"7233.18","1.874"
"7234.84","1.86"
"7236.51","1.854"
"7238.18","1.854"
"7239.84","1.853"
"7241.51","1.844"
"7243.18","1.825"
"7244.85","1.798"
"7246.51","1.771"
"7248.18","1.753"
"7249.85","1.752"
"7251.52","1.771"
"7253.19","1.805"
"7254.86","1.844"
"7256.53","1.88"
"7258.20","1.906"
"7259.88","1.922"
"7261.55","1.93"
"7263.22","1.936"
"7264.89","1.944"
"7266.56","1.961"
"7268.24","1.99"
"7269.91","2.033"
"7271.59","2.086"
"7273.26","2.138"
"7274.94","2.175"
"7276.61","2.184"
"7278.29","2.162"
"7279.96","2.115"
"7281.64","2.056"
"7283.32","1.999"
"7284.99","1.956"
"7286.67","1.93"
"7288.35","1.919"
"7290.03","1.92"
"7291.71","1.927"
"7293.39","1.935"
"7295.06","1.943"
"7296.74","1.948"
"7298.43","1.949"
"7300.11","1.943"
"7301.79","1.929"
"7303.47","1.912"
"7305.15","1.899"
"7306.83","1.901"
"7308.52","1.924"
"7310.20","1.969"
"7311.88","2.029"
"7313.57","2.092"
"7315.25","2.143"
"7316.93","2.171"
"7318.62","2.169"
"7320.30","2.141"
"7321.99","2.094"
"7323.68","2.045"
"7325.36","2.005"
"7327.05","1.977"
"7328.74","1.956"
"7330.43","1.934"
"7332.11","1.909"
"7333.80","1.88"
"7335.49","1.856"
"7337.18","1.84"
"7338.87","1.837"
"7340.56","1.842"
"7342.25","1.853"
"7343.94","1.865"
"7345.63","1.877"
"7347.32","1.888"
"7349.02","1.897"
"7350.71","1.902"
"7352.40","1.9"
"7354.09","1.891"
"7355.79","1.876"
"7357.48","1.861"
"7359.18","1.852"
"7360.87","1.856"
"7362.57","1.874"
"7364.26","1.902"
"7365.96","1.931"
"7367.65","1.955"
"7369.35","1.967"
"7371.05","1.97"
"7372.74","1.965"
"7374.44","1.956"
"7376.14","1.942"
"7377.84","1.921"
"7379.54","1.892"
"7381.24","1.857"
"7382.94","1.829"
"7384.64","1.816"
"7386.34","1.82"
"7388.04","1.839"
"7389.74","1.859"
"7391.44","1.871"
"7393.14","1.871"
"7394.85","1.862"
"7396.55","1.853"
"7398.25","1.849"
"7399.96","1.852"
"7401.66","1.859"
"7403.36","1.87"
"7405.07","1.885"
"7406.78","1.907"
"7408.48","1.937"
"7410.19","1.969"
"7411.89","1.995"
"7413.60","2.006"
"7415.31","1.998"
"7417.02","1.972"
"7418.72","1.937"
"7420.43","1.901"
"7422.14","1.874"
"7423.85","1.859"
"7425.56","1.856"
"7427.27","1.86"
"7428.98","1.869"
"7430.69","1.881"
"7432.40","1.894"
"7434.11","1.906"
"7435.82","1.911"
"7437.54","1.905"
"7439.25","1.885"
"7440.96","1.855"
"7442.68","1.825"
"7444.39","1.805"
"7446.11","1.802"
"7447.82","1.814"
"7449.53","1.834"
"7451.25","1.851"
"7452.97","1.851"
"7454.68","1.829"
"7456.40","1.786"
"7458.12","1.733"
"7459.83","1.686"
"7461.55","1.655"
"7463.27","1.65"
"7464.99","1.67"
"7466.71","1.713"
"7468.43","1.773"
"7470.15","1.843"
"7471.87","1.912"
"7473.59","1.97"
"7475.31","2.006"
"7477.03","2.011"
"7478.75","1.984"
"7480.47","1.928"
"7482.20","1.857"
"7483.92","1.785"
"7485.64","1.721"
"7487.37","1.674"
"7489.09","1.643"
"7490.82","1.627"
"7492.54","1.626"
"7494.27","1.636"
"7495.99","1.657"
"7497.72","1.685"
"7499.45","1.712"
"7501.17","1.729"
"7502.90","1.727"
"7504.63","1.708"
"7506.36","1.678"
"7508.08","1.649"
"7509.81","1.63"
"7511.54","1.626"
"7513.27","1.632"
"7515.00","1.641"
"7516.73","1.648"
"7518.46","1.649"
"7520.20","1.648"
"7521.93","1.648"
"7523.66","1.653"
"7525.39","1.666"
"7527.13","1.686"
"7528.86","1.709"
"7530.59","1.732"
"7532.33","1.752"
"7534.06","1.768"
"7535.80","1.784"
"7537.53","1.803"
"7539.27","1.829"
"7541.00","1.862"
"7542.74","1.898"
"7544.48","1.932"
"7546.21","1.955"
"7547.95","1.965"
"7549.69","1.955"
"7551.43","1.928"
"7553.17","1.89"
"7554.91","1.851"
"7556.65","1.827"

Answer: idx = 0.00 mag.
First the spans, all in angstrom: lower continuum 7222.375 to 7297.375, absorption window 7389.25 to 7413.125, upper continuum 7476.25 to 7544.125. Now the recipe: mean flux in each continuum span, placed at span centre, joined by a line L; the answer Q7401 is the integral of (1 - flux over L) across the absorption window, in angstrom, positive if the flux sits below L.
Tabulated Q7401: -1.0 angstrom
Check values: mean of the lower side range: 1.94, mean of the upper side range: 1.73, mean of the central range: 1.89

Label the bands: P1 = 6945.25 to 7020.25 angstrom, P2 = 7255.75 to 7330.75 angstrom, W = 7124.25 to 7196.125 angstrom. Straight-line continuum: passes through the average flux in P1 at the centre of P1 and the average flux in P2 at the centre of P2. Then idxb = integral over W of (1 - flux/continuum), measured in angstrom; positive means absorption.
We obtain 4.3 angstrom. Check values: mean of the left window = 1.87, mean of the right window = 2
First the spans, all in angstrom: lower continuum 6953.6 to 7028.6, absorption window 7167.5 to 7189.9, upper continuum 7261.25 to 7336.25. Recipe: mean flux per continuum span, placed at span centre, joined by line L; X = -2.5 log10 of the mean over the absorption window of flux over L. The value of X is 0.11 mag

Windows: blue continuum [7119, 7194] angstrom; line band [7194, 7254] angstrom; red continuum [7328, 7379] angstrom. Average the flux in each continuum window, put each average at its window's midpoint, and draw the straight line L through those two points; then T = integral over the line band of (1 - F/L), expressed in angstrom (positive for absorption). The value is -1.1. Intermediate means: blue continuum 1.84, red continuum 1.9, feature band 1.89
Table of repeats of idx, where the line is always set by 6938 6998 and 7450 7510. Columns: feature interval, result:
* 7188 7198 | -0.026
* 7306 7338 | -0.122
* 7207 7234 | -0.090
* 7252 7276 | -0.097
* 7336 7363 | -0.051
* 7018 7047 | -0.024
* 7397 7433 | -0.079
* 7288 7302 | -0.083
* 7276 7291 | -0.130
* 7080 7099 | -0.026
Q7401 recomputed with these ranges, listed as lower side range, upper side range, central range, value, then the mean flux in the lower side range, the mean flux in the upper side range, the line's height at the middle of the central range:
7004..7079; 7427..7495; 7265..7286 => -2.5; 1.9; 1.81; 1.85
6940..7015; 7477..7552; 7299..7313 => -1.2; 1.86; 1.75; 1.79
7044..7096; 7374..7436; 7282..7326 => -2.2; 1.91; 1.89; 1.9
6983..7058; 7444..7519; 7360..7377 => -1.4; 1.9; 1.75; 1.79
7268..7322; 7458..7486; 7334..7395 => 1.8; 2.02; 1.82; 1.94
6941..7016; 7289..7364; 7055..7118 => 0.3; 1.86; 1.94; 1.89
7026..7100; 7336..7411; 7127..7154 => 0.1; 1.9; 1.88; 1.9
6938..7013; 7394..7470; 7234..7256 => 0.4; 1.85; 1.85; 1.85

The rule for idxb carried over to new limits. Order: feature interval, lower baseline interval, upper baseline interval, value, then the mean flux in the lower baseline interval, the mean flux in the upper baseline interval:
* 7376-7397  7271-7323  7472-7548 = 0.51 angstrom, 2.02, 1.75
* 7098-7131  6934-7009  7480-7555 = -0.77 angstrom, 1.85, 1.74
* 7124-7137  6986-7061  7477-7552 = 0.11 angstrom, 1.9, 1.75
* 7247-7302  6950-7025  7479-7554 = -4.64 angstrom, 1.88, 1.74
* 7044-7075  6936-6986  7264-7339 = -0.79 angstrom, 1.83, 2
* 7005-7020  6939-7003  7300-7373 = -0.05 angstrom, 1.85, 1.94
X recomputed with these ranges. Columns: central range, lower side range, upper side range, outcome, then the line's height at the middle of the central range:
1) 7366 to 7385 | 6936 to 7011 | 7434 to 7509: -0.07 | 1.8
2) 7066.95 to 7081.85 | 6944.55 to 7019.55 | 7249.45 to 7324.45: 0.01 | 1.9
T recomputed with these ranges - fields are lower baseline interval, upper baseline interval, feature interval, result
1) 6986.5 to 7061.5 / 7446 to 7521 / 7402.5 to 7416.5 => -1.4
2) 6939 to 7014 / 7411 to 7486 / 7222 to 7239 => -0.6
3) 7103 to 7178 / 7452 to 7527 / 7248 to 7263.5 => -0.4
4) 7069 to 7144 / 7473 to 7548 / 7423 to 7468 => -1.1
